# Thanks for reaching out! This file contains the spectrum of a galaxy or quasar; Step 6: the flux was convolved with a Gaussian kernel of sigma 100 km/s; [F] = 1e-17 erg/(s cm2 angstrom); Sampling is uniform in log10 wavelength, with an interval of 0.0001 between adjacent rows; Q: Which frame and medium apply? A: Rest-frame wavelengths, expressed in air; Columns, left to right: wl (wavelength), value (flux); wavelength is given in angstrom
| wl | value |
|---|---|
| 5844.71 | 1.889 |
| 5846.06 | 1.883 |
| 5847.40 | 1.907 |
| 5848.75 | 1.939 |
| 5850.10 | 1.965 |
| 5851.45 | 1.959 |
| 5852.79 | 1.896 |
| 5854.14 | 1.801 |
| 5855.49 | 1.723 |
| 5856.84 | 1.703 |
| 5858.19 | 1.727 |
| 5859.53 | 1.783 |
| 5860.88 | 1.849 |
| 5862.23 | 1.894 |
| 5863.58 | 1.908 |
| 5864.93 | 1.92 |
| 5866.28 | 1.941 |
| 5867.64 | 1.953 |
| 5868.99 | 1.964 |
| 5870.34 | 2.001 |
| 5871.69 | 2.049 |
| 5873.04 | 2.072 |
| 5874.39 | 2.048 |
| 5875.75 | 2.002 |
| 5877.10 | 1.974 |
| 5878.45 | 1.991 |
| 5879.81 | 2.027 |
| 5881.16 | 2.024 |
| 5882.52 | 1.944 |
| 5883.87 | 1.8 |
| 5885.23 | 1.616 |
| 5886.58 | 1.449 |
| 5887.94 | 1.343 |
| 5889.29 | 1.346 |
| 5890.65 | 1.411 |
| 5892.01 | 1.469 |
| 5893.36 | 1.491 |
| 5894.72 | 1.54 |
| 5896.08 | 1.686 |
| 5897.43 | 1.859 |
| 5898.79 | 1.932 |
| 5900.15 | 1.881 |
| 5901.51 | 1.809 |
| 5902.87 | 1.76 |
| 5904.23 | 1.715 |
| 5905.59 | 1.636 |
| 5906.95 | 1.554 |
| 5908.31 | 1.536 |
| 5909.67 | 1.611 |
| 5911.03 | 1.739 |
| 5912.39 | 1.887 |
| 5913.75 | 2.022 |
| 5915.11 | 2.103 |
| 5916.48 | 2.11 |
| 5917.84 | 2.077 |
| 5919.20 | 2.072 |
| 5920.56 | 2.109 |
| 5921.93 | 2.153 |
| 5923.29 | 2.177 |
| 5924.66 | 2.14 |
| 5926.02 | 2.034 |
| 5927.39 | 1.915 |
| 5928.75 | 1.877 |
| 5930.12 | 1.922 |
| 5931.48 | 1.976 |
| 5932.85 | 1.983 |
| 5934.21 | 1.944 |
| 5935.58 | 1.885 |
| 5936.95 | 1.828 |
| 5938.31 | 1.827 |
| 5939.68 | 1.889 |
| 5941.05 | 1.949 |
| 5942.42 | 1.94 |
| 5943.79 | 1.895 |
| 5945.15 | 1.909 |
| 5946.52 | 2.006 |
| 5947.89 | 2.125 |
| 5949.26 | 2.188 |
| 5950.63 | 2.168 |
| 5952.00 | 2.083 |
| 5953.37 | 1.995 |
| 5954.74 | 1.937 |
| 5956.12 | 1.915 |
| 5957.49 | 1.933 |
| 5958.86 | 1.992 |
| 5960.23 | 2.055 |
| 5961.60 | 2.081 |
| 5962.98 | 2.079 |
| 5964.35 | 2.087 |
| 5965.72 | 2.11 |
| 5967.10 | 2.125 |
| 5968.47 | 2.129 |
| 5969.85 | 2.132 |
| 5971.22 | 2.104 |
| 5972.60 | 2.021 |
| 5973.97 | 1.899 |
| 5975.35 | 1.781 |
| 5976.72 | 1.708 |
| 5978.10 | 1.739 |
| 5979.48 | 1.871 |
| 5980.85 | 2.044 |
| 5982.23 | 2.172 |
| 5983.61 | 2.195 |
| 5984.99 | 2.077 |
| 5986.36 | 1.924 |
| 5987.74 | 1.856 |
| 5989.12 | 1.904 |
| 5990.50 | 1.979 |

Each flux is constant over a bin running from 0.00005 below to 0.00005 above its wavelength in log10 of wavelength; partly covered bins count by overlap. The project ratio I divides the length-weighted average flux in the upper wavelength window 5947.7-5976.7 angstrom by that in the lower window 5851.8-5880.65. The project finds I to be 1.06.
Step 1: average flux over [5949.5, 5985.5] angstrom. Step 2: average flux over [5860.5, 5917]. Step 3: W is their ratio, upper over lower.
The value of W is 1.12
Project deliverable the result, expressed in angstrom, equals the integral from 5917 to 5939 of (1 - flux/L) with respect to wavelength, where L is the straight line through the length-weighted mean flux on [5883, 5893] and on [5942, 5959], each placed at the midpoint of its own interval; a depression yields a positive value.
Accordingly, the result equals -2.1 angstrom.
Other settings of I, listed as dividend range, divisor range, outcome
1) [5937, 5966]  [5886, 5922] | 1.15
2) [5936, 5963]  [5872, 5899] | 1.13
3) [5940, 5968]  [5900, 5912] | 1.20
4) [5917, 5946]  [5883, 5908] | 1.21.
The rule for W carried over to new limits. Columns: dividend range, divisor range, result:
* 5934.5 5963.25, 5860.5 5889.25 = 1.05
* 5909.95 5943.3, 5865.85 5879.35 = 0.99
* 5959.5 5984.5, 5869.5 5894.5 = 1.14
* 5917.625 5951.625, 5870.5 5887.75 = 1.05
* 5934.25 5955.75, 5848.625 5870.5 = 1.05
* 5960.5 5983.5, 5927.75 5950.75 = 1.03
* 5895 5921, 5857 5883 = 0.95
